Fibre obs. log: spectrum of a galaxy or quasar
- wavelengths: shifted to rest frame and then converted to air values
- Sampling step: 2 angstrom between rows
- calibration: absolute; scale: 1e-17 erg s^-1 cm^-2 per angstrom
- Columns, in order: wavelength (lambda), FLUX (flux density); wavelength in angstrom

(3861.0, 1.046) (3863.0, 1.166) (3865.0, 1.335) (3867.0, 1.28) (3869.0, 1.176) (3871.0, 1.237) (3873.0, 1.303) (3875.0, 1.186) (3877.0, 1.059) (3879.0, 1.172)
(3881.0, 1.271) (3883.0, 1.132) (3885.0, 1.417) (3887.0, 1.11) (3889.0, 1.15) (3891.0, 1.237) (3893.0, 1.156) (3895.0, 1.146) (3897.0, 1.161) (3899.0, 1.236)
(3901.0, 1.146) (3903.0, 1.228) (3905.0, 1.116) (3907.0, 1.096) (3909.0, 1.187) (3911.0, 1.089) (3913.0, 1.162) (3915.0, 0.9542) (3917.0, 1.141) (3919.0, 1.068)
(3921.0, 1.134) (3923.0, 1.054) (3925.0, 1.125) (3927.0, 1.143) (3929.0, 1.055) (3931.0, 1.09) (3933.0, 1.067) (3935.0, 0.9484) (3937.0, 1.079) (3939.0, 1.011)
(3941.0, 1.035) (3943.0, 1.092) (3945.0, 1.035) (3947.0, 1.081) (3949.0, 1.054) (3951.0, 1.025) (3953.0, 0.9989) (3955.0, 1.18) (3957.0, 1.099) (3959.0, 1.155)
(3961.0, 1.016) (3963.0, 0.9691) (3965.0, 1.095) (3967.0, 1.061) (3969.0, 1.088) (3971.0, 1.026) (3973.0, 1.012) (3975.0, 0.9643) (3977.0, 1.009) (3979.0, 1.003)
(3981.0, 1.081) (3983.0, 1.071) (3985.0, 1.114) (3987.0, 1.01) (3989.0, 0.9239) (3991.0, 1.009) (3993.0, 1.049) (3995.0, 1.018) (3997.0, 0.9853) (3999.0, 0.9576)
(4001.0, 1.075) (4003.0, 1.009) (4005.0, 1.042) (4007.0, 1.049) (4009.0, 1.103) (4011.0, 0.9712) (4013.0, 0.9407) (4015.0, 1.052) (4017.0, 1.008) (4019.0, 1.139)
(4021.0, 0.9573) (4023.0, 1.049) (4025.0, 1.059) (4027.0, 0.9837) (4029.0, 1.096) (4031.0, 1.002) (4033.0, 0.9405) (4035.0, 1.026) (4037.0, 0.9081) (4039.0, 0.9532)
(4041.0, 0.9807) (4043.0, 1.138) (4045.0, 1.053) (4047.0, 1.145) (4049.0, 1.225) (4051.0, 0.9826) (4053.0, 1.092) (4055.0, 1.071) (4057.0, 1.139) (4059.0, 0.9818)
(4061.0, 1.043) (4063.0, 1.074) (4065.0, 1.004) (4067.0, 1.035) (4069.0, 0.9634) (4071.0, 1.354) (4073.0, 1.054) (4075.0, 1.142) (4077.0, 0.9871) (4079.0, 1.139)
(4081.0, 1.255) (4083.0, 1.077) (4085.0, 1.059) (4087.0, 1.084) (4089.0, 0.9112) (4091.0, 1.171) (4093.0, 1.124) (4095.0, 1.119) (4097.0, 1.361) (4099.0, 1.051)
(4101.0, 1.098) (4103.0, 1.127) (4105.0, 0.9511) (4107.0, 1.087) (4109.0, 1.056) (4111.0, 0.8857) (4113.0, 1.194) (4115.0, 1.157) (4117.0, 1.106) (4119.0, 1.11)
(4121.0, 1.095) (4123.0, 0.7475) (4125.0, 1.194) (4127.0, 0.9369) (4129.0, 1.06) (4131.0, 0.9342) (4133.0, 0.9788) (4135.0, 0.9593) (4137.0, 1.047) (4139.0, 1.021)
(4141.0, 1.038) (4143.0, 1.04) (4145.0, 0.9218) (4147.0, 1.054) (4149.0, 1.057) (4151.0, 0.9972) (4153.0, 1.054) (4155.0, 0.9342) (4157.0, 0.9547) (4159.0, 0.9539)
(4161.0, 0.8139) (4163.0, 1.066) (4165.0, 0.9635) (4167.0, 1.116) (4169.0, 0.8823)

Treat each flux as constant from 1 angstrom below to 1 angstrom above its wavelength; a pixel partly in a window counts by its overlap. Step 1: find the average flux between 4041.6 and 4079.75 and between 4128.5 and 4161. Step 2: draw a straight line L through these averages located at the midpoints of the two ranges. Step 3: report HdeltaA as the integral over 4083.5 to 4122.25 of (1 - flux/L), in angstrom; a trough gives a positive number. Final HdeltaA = -1.9 angstrom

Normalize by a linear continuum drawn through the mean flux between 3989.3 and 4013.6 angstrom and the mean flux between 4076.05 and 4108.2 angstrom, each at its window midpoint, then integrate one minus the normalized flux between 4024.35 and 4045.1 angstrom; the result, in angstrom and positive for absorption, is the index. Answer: 0.72 angstrom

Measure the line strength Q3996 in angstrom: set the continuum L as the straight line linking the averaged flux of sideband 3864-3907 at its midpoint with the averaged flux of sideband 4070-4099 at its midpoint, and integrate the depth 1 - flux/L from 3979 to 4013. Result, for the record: 3.9 angstrom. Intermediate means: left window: 1.2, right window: 1.13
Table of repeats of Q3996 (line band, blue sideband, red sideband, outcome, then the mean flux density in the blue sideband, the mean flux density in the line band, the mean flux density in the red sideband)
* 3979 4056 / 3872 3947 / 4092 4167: 3.5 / 1.13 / 1.03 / 1.03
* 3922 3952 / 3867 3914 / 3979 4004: 1.4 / 1.18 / 1.06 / 1.02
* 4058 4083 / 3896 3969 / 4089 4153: -0.6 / 1.09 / 1.09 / 1.05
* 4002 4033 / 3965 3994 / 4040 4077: 0.8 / 1.03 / 1.03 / 1.08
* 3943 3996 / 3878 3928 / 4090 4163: 3.5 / 1.15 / 1.05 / 1.04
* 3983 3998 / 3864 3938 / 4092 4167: 1.2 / 1.15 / 1.02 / 1.03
